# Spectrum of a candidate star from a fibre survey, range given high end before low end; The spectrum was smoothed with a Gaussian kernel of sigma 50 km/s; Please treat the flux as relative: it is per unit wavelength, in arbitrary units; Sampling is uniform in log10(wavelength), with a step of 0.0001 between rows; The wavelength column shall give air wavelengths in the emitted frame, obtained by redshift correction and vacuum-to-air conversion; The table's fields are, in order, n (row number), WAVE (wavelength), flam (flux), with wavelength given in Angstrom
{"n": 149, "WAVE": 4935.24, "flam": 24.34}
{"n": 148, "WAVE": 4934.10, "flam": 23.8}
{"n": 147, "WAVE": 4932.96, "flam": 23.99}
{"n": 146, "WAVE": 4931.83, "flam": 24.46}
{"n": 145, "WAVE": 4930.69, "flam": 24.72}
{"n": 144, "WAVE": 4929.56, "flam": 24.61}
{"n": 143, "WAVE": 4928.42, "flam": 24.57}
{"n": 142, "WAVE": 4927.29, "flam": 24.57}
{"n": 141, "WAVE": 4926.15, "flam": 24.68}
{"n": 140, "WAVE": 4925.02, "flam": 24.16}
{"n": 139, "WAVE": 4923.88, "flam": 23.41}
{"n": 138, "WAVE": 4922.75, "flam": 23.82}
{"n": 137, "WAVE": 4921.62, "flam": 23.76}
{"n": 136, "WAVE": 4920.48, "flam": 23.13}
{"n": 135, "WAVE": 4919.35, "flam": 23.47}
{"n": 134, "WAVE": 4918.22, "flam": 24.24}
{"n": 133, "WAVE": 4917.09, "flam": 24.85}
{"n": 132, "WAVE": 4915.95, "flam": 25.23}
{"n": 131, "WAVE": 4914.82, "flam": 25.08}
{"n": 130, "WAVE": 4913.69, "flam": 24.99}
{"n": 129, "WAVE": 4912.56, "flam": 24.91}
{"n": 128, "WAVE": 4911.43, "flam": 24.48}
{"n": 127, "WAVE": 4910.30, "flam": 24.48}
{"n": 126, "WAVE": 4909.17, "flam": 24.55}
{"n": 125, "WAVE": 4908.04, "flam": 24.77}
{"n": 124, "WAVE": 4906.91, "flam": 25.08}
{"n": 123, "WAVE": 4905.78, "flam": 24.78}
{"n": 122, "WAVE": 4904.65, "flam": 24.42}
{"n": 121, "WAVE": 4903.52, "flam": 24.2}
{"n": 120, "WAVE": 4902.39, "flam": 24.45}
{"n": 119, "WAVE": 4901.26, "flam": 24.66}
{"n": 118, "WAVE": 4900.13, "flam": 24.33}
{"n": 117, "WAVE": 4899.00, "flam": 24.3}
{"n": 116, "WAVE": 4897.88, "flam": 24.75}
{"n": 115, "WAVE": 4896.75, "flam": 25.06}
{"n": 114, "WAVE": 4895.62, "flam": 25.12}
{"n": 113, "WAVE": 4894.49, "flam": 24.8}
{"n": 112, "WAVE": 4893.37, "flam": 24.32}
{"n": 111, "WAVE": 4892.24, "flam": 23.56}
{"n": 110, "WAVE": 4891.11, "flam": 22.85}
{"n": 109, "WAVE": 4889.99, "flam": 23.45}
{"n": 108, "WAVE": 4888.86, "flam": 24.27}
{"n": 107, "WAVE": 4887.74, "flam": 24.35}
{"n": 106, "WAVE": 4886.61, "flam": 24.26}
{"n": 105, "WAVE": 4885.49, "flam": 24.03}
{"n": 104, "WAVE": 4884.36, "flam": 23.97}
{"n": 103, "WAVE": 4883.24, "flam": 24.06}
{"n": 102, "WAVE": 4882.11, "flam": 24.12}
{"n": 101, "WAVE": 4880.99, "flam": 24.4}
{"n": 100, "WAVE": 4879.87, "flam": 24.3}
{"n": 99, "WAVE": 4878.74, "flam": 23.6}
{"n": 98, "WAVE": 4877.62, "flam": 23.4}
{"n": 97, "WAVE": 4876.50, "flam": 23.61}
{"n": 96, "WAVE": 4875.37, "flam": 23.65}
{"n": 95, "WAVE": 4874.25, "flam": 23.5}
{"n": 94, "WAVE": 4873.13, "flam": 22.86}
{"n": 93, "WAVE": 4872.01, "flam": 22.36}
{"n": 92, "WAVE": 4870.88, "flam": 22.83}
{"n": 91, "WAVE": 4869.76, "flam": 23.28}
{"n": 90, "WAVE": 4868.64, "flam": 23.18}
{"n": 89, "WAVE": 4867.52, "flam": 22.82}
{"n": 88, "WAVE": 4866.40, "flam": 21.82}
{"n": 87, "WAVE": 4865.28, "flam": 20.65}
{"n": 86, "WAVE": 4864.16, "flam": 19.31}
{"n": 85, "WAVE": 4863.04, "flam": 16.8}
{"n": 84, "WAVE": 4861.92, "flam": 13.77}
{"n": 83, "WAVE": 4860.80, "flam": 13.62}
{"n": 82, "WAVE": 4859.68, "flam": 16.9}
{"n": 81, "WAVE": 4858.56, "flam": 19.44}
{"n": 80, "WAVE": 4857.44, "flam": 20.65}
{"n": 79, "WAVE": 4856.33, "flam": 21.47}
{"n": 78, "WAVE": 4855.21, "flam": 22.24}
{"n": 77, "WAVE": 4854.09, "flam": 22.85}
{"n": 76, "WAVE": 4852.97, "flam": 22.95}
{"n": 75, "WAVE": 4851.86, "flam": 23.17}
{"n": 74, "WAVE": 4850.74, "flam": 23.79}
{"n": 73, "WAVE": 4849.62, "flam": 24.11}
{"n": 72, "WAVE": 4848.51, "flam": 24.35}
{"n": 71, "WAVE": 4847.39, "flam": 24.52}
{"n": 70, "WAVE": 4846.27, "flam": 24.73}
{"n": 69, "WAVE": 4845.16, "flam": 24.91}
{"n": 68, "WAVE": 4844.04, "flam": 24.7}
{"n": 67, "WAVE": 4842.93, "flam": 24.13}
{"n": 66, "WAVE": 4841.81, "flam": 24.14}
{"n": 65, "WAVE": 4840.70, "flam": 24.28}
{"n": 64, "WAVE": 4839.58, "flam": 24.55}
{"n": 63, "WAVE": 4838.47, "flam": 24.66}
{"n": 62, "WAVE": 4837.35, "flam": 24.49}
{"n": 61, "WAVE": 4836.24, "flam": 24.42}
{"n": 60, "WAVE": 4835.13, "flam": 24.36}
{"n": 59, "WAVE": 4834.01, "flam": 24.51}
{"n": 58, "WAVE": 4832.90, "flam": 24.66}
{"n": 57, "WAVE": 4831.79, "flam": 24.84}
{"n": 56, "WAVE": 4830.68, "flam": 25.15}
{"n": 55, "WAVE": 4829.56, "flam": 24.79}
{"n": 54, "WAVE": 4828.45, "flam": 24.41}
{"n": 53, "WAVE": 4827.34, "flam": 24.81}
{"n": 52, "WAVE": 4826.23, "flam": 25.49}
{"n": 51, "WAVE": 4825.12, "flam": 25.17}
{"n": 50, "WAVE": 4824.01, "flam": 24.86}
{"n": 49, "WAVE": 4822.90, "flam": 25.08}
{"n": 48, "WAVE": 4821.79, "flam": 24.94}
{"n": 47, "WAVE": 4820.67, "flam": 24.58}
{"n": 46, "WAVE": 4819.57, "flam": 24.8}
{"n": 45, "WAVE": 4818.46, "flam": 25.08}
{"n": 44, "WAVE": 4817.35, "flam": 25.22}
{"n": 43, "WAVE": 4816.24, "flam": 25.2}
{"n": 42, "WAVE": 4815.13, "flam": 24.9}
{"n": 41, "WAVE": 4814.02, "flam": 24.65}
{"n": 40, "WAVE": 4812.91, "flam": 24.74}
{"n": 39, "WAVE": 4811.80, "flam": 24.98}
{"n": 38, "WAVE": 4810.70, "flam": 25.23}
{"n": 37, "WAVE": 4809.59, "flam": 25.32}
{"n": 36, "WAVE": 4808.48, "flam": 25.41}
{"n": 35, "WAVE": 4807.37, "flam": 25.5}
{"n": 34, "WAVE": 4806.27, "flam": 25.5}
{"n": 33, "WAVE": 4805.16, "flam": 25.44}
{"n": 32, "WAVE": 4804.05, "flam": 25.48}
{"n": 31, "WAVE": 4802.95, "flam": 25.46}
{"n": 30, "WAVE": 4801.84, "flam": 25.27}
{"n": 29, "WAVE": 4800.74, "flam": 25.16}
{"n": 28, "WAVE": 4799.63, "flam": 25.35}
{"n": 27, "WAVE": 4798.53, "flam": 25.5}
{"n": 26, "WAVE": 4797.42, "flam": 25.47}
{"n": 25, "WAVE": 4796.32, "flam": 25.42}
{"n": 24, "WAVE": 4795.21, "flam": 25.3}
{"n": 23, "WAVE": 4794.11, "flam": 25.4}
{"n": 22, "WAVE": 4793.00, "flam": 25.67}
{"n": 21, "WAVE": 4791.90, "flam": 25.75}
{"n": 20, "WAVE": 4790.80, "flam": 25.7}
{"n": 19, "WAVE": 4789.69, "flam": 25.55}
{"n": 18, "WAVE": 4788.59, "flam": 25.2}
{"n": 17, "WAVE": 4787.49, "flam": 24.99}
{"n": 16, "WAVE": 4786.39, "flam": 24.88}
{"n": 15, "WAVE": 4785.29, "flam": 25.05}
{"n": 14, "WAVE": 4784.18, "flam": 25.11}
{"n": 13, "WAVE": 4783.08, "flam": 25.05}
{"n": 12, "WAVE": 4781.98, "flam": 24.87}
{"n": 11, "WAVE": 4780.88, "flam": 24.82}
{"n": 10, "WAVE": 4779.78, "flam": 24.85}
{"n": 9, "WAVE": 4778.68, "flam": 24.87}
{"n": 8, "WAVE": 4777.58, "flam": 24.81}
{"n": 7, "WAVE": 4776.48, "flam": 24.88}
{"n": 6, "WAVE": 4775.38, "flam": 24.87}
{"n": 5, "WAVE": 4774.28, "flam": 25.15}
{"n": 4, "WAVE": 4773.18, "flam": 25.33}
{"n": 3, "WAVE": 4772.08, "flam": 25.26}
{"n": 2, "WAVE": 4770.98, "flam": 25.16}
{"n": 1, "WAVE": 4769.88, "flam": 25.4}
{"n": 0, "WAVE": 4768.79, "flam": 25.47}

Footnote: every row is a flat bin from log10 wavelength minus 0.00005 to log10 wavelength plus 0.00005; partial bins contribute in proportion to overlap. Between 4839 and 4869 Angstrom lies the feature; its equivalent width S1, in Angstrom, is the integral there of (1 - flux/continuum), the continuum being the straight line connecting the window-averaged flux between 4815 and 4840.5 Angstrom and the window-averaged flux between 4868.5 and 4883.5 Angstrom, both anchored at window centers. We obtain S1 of 2.8 Angstrom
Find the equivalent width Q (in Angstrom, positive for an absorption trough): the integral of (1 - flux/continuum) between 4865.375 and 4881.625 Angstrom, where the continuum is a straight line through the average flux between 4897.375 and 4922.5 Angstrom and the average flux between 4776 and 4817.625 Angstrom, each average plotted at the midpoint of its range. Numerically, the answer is 1.0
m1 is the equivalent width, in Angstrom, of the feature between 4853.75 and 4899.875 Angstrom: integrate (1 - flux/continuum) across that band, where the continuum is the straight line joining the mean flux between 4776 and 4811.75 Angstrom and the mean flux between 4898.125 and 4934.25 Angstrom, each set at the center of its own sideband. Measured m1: 4.1 Angstrom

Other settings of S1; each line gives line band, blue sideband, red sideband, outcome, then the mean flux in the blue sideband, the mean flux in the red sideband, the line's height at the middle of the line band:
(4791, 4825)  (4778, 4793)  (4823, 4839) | -0.35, 25.2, 24.8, 25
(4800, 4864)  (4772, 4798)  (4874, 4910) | 2.58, 25.2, 24.2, 24.8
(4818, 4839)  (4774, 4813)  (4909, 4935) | 0.16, 25.2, 24.3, 25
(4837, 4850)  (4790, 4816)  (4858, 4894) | -0.49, 25.3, 22.2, 23.6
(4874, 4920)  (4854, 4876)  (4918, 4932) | -3.75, 20.7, 24.1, 22.5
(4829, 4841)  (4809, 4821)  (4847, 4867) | -0.89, 25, 20.7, 22.9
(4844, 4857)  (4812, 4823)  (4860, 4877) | -0.75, 24.9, 20.9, 22.3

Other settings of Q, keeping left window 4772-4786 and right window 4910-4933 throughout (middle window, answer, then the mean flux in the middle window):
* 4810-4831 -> -0.1 Angstrom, 24.9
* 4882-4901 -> 0.2 Angstrom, 24.2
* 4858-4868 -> 2.6 Angstrom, 18.3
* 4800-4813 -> -0.2 Angstrom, 25.3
